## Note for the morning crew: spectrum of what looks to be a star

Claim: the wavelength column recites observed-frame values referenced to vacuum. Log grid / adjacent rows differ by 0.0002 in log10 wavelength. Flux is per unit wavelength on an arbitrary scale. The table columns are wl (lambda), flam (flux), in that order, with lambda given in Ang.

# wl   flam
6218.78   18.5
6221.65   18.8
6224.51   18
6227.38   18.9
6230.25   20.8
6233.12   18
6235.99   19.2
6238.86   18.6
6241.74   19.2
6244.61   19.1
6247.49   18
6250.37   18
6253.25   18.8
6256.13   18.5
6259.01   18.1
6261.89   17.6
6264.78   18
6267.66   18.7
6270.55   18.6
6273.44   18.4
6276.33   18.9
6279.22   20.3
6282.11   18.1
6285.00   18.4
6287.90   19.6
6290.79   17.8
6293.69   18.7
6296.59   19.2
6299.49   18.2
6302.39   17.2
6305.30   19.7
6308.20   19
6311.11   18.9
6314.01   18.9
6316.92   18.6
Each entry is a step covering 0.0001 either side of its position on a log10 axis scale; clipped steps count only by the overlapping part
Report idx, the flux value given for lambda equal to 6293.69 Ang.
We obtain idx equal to 18.7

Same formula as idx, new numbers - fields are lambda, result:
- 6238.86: 18.6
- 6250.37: 18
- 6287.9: 19.6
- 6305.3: 19.7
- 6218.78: 18.5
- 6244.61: 19.1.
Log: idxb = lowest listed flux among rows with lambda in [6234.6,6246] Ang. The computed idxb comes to 18.6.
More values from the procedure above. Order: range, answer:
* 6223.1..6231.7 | 18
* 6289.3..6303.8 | 17.2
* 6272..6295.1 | 17.8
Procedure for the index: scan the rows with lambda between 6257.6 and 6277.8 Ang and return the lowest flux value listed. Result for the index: 17.6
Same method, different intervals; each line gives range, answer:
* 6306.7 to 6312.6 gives 18.9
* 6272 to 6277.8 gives 18.4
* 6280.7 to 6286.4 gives 18.1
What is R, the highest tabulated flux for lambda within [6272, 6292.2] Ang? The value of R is 20.3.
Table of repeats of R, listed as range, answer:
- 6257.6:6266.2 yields 18.1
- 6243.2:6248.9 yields 19.1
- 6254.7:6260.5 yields 18.5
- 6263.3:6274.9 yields 18.7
